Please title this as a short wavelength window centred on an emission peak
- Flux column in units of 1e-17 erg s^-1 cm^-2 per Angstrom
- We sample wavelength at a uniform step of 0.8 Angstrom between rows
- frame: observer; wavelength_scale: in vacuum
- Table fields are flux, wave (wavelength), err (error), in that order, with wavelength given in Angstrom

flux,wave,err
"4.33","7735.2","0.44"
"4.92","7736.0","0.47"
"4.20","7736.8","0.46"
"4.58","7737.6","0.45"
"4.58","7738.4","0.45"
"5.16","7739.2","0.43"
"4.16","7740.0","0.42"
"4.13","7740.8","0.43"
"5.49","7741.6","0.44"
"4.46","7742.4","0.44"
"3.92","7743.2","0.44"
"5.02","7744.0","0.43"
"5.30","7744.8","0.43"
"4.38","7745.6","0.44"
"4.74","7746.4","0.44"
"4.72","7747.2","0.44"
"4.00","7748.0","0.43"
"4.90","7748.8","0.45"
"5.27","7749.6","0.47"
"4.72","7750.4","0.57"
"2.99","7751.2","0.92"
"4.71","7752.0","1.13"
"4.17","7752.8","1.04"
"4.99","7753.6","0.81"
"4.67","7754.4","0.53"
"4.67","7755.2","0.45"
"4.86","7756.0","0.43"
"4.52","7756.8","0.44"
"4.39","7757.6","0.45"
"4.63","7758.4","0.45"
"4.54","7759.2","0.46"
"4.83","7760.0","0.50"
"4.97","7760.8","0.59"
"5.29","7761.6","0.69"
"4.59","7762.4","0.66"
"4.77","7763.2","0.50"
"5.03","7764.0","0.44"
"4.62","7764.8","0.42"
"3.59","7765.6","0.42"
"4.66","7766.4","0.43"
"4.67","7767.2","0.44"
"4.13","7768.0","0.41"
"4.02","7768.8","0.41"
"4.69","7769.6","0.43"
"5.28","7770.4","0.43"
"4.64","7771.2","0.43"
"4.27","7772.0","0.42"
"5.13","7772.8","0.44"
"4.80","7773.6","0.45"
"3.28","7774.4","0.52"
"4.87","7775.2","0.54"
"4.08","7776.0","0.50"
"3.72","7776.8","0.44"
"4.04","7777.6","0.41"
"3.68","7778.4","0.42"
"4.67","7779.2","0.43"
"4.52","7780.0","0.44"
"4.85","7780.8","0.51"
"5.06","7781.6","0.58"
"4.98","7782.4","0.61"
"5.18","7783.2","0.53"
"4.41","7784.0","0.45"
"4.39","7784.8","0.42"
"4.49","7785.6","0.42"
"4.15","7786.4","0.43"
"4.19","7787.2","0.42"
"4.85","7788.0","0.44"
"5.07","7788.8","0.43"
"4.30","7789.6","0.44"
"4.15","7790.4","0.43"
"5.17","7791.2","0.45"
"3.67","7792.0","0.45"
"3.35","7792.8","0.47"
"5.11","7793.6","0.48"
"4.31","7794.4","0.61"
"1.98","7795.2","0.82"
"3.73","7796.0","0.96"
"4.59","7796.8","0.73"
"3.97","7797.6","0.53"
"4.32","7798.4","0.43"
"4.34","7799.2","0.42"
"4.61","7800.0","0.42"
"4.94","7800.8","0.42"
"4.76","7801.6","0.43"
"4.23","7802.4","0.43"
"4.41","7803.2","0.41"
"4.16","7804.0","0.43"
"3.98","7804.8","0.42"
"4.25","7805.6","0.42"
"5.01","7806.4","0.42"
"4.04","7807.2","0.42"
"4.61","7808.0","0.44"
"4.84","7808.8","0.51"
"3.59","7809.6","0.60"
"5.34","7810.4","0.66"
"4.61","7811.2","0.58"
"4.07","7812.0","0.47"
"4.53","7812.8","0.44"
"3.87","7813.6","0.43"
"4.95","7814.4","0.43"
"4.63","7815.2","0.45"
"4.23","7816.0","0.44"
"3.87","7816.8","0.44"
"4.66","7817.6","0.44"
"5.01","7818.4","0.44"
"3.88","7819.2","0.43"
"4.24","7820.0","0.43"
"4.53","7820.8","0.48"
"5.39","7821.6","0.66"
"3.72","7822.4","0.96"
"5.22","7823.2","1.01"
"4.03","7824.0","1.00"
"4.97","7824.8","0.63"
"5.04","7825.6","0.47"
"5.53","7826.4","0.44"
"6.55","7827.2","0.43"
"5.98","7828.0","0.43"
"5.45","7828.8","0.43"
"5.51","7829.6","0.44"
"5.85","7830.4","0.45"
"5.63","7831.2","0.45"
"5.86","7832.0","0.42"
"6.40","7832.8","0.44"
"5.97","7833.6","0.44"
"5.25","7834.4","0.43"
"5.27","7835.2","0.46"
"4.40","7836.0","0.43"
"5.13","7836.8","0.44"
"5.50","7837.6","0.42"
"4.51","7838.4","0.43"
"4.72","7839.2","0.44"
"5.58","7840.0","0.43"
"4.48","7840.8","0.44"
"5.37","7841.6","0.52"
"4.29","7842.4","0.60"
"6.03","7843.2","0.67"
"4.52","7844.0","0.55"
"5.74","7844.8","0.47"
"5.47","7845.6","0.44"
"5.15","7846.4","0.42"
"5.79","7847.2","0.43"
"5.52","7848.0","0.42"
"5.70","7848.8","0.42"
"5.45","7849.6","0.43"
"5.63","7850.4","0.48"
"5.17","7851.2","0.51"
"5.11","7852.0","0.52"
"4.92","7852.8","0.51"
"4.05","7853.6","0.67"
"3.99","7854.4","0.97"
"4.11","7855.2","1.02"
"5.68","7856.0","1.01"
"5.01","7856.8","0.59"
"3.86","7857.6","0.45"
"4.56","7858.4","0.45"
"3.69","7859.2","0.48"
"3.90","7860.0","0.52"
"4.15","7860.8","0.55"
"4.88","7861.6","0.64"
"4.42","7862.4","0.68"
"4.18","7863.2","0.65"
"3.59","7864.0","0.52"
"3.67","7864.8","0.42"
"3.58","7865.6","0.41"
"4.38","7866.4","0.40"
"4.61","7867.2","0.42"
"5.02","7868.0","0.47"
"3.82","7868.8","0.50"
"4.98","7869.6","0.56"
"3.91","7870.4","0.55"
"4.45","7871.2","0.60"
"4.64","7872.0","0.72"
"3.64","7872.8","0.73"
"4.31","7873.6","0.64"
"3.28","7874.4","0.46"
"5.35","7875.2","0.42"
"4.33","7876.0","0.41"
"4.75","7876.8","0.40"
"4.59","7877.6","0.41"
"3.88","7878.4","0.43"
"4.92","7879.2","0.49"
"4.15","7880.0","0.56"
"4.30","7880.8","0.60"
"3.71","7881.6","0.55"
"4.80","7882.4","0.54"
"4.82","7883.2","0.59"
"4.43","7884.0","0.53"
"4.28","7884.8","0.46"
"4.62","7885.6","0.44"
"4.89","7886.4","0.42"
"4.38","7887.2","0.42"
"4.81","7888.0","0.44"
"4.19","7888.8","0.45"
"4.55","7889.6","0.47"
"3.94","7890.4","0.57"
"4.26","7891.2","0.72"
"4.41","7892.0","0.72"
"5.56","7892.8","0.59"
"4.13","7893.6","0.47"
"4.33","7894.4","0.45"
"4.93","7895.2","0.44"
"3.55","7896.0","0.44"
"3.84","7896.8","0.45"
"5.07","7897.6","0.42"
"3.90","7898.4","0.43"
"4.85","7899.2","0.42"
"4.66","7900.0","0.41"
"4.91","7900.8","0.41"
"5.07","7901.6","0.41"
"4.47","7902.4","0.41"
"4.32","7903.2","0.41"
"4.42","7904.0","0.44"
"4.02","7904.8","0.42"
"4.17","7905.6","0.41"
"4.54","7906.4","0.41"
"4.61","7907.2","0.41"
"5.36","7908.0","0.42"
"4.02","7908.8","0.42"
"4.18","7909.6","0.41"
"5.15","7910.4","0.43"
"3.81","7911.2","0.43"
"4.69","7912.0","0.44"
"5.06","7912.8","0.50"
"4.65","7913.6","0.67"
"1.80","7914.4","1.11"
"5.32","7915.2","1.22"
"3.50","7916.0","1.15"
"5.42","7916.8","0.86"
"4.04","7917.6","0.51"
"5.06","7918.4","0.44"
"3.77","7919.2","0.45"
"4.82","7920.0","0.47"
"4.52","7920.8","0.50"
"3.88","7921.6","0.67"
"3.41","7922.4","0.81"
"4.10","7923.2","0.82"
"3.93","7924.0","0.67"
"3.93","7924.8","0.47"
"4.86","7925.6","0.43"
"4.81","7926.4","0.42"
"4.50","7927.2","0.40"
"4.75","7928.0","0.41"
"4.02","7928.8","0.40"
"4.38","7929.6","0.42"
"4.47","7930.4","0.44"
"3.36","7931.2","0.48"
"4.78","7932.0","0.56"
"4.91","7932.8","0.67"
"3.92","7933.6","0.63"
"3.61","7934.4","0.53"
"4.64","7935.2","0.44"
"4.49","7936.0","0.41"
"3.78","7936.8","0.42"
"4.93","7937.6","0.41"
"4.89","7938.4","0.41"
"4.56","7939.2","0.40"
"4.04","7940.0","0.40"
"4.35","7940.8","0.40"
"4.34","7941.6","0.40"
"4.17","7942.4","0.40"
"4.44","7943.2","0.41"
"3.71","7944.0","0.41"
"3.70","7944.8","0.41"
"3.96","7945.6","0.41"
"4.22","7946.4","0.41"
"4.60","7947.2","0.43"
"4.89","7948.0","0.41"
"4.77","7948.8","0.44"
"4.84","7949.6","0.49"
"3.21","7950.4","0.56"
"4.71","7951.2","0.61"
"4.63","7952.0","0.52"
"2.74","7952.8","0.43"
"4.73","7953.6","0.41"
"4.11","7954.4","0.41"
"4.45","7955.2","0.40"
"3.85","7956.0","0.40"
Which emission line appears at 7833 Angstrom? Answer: [S II]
